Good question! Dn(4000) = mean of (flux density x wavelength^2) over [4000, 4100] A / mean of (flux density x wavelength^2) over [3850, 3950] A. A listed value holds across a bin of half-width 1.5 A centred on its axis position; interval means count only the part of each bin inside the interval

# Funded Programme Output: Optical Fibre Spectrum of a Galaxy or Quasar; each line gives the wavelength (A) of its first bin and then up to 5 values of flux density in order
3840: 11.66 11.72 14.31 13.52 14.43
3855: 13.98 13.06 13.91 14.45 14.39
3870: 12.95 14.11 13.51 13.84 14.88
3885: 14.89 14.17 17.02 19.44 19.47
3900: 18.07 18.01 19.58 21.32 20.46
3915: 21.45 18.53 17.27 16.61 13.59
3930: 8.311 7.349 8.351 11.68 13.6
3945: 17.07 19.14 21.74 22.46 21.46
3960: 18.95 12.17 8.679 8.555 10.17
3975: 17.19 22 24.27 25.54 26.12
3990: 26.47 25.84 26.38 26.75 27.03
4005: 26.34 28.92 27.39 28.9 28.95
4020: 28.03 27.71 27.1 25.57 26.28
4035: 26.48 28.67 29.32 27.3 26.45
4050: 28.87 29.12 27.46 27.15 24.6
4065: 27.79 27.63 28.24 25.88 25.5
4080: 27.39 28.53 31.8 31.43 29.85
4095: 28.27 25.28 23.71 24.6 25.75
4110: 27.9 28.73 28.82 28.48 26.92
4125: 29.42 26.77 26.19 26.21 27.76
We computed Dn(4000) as 1.93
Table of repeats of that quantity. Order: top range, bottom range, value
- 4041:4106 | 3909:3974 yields 1.92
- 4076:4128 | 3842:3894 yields 2.19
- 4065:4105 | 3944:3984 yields 1.67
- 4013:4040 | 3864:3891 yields 2.08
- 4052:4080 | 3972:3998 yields 1.20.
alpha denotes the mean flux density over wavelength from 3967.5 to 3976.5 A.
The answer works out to 12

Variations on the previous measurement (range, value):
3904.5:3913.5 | 20.5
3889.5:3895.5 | 18.2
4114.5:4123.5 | 28.1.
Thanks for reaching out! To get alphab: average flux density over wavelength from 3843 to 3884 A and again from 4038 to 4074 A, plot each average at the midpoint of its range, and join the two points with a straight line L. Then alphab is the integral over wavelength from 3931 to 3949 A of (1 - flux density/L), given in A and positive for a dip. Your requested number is 6.37 A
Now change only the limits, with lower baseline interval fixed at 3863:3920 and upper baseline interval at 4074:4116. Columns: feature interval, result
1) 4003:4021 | -3.75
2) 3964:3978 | 5.82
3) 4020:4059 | -4.55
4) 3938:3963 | 2.49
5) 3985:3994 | -1.67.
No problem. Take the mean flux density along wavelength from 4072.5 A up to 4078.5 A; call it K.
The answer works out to 25.7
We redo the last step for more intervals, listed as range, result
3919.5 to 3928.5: 15.8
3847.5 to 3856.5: 14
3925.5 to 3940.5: 9.86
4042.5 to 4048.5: 26.9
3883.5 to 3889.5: 14.5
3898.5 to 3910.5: 19.2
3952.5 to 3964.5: 18.8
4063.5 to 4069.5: 27.7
